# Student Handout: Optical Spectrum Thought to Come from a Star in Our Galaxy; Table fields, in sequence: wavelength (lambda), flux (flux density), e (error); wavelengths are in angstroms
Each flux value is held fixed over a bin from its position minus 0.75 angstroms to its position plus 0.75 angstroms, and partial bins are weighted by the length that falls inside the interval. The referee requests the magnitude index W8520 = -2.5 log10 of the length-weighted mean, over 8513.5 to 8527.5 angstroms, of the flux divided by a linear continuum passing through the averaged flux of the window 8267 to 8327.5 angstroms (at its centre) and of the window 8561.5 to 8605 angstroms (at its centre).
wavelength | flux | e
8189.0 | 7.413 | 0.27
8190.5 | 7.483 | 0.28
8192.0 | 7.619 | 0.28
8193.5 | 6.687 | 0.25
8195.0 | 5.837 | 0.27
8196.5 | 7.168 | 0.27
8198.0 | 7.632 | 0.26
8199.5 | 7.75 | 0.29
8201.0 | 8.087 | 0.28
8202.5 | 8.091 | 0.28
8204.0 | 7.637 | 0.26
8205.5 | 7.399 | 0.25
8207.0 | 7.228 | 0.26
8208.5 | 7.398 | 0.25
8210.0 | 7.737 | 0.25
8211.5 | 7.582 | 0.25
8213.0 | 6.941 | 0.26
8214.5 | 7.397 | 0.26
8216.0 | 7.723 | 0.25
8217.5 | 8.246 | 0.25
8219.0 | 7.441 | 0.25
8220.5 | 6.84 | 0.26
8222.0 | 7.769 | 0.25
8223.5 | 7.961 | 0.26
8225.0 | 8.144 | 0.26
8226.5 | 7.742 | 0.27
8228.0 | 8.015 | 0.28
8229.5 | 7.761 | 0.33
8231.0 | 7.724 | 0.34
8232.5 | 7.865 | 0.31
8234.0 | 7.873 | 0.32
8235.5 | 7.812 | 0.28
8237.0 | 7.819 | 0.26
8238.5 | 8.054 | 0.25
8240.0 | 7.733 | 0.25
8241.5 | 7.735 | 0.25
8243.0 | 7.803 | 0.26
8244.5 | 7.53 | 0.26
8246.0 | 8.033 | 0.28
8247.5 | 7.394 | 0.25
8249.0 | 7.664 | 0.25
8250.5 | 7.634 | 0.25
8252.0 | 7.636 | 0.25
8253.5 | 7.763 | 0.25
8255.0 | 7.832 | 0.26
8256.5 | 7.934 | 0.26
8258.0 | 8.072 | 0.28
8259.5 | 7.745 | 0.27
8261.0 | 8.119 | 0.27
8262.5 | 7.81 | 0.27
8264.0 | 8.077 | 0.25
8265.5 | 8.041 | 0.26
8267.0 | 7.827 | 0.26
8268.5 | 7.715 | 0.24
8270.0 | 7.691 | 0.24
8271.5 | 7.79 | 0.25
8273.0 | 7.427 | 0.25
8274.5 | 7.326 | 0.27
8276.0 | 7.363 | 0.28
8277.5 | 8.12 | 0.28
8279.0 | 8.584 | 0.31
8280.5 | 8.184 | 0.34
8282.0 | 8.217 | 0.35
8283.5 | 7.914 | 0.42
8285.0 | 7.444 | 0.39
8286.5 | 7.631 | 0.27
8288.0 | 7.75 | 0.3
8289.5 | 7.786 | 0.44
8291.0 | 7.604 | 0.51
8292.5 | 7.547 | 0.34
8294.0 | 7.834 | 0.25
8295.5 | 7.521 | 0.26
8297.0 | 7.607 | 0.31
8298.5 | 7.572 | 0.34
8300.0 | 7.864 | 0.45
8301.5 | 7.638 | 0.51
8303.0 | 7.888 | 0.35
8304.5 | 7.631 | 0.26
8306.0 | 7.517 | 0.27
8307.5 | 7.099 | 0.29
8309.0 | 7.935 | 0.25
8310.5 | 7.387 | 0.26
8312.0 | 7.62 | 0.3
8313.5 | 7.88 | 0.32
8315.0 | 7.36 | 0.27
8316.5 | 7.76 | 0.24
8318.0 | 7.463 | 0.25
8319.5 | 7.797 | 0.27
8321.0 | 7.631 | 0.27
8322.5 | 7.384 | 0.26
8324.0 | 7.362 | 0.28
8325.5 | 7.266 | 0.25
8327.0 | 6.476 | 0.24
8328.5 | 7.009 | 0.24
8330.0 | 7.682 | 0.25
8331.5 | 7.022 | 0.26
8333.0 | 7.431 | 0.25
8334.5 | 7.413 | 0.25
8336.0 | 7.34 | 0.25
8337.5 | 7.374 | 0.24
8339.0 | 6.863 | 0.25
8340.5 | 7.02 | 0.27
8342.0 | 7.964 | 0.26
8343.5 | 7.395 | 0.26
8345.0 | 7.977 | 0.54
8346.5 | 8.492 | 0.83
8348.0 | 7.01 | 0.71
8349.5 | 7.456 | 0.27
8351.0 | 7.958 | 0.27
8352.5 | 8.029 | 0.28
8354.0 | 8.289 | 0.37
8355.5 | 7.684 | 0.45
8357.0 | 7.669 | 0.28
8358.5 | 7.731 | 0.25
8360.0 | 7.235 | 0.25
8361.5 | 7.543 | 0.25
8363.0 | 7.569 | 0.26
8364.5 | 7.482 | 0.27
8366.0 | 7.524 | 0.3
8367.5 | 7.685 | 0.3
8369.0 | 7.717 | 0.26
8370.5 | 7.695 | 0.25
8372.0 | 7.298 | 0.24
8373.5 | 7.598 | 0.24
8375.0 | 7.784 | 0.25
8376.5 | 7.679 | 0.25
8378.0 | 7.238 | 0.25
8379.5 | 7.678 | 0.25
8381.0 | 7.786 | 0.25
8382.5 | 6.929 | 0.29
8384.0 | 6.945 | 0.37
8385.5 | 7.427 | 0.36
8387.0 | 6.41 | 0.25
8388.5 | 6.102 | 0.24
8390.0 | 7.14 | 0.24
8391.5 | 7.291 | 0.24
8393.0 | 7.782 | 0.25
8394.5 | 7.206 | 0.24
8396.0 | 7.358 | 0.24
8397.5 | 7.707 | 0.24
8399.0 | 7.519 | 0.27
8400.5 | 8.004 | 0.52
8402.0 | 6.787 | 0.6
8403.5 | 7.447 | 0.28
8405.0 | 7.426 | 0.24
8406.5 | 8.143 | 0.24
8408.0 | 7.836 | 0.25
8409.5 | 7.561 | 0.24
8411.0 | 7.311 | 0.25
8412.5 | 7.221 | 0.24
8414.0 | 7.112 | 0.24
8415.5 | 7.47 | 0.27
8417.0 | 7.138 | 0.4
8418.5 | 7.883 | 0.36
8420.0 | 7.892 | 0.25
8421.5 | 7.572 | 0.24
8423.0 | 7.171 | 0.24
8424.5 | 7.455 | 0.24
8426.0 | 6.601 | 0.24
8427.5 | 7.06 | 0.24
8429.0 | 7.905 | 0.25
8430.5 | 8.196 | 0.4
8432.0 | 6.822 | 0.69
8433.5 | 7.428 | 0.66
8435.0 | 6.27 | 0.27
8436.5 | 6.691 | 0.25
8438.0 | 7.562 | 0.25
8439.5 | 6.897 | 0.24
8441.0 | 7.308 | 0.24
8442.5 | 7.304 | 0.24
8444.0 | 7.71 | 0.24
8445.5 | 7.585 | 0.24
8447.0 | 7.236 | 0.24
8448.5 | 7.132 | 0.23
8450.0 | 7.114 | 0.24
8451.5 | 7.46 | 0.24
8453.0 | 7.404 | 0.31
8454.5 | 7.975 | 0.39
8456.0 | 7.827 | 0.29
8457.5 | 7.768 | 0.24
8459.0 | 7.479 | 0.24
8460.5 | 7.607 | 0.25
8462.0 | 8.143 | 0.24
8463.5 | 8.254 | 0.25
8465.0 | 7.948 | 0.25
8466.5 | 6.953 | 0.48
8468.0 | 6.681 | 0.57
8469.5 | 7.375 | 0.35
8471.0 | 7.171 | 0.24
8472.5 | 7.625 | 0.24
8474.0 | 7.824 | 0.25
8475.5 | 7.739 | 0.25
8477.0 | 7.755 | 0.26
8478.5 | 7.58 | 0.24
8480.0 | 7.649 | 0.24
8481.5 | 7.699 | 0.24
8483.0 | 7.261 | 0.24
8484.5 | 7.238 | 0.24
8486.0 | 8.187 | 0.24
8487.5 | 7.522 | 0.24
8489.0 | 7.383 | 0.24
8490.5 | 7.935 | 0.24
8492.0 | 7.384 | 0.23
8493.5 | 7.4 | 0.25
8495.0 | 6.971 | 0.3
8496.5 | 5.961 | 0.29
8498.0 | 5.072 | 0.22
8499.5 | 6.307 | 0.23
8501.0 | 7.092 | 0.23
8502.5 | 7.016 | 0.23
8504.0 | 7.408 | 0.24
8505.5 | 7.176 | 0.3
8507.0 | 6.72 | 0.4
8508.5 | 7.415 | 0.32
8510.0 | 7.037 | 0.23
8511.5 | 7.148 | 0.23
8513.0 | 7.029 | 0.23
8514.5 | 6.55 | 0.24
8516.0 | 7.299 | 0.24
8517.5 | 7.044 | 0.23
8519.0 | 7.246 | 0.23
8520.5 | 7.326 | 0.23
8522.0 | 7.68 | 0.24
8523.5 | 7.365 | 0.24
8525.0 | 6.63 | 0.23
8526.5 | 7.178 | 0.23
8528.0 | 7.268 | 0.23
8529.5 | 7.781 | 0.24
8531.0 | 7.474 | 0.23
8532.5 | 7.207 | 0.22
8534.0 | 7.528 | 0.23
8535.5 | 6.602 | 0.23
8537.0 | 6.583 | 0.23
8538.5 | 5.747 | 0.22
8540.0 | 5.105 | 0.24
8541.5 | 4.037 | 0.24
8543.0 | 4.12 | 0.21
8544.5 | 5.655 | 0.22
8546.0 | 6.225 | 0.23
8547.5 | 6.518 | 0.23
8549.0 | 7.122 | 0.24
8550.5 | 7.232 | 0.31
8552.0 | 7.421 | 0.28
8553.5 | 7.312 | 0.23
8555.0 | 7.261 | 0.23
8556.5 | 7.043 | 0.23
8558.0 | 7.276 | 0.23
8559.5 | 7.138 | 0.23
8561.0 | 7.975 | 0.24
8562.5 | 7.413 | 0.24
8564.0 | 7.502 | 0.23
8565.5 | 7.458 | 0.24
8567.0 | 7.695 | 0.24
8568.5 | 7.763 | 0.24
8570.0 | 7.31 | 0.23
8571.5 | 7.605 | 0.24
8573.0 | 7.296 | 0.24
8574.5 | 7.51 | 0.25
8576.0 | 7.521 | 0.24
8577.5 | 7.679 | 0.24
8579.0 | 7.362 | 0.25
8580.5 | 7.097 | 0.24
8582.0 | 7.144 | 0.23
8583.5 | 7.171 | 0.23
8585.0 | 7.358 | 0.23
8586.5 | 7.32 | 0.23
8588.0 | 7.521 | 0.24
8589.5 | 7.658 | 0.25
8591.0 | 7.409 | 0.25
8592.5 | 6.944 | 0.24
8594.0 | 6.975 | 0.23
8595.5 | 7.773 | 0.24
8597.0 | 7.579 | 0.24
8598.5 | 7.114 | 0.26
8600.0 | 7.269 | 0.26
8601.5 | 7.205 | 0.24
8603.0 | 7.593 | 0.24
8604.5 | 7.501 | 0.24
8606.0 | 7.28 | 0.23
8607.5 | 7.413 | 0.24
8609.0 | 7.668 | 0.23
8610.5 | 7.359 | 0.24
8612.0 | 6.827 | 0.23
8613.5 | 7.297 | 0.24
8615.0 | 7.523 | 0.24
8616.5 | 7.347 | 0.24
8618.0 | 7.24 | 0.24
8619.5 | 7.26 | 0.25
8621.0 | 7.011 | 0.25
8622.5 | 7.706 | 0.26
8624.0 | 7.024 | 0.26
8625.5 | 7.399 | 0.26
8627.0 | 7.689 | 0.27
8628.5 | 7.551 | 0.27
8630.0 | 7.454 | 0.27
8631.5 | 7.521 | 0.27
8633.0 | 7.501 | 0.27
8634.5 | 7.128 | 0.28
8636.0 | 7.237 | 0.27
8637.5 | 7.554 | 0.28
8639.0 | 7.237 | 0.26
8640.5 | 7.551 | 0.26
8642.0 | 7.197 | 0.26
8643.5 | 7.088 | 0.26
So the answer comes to 0.05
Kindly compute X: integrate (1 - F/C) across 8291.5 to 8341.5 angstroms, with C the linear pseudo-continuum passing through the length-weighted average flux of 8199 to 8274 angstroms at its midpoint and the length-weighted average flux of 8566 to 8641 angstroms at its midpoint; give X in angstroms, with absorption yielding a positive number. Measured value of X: 1.29 angstroms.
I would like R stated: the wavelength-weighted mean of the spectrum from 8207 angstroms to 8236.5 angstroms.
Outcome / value 7.67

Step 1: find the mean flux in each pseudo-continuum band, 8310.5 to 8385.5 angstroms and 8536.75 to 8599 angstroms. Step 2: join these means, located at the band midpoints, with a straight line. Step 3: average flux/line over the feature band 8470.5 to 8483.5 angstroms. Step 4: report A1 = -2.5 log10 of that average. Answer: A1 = -0.06 mag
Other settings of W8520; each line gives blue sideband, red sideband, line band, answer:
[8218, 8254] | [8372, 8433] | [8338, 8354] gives -0.019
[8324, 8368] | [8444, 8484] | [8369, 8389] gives 0.030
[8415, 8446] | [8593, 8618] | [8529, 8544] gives 0.186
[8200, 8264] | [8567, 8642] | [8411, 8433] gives 0.024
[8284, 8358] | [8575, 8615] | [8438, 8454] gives 0.019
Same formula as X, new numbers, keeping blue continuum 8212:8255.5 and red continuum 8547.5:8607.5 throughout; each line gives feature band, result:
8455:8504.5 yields 0.6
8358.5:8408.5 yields 0.9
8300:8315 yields 0.0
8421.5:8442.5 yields 0.9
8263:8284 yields -0.5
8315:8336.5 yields 0.7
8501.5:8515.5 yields 0.7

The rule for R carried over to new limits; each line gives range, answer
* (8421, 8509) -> 7.33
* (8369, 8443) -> 7.35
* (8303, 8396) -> 7.46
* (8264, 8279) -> 7.76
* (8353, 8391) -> 7.44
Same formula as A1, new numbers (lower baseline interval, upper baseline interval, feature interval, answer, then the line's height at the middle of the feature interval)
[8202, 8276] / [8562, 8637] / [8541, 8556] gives 0.17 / 7.43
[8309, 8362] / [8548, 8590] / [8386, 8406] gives 0.03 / 7.49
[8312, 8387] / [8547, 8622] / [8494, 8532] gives 0.06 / 7.4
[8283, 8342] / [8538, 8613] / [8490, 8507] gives 0.05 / 7.21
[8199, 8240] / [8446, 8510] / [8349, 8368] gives -0.02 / 7.51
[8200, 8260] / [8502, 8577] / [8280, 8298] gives -0.02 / 7.58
